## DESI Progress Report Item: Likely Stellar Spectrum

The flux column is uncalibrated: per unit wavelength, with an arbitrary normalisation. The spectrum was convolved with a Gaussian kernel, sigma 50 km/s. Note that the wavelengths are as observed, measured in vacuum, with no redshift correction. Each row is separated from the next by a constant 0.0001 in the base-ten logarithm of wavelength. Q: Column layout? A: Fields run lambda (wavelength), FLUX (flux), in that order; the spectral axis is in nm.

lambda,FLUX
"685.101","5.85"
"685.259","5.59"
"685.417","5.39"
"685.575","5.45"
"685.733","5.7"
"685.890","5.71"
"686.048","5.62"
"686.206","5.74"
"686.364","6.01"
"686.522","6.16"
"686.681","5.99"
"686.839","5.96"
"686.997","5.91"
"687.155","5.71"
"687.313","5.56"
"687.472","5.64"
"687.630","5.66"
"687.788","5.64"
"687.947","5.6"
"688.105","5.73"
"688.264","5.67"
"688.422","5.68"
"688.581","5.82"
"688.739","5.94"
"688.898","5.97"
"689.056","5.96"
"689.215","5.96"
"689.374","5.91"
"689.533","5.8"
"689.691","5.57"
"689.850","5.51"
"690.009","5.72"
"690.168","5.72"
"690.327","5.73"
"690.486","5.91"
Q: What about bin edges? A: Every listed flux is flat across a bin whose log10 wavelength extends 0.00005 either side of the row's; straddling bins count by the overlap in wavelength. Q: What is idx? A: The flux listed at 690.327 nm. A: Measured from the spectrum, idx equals 5.73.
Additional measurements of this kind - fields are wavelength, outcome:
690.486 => 5.91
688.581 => 5.82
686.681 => 5.99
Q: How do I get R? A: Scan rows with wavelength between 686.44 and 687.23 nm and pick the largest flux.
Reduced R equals 6.16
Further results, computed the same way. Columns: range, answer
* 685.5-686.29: 5.74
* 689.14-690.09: 5.96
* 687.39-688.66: 5.82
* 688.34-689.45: 5.97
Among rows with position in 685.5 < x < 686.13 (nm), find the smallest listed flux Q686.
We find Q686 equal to 5.45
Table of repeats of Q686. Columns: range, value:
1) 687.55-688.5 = 5.6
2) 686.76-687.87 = 5.56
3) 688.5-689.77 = 5.57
